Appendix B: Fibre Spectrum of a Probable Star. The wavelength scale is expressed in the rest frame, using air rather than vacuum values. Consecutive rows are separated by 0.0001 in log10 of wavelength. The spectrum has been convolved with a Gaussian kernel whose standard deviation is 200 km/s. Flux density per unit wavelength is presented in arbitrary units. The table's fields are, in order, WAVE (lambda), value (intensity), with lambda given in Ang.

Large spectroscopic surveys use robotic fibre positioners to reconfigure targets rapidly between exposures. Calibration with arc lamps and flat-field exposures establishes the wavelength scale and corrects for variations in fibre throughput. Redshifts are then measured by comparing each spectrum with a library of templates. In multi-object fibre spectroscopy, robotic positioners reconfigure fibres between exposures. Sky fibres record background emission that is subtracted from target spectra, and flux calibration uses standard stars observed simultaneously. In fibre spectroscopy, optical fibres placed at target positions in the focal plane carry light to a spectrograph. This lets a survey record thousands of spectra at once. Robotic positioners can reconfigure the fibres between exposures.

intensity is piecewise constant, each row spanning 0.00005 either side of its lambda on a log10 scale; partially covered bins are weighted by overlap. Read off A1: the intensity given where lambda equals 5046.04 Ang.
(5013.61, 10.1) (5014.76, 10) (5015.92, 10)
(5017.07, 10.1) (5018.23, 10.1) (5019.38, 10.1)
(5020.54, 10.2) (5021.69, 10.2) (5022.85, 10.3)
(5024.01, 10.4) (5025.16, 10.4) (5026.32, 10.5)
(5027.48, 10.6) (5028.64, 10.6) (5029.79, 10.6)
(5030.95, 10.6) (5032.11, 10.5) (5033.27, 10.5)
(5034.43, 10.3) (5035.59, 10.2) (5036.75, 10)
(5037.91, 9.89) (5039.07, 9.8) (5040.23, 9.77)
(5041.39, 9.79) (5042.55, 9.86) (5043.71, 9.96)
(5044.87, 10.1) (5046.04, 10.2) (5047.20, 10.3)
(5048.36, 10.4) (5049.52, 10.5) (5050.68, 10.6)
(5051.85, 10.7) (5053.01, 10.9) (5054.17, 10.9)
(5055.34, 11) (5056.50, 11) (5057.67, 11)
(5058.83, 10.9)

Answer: 10.2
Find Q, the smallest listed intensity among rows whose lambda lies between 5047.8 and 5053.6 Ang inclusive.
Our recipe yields 10.4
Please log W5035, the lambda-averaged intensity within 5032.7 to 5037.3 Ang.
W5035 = 10.2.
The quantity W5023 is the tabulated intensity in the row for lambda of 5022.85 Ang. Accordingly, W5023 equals 10.3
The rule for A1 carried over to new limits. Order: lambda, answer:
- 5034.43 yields 10.3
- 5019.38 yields 10.1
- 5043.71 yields 9.96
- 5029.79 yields 10.6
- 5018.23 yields 10.1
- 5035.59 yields 10.2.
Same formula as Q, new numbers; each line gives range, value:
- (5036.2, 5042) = 9.77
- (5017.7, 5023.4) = 10.1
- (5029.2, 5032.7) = 10.5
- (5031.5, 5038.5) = 9.89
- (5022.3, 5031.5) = 10.3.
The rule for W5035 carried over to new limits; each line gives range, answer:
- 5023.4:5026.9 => 10.4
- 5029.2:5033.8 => 10.6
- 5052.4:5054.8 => 10.9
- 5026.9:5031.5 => 10.6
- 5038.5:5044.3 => 9.84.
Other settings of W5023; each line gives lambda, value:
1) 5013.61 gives 10.1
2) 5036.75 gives 10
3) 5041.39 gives 9.79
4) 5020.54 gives 10.2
